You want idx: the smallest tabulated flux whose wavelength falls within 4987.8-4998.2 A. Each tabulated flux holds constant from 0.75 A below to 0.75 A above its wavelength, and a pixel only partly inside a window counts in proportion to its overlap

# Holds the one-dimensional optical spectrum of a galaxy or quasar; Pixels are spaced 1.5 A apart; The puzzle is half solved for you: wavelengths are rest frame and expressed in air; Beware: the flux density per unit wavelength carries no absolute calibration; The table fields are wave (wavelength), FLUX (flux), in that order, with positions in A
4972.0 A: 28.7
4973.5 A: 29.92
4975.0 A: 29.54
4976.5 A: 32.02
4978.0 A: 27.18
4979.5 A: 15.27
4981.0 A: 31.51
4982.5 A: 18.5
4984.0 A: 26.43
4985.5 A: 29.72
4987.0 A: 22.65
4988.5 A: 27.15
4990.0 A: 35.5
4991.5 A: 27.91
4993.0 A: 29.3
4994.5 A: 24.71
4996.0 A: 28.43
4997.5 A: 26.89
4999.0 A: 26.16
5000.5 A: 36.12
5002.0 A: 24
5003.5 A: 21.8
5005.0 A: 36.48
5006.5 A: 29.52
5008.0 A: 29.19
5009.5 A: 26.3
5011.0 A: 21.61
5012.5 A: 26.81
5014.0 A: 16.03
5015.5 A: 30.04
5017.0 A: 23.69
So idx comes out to 24.71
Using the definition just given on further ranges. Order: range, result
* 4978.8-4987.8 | 15.27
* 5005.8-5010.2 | 26.3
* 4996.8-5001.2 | 26.16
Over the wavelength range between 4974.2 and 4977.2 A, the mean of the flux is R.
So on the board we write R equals 30.7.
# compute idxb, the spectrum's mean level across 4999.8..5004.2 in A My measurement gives 27.3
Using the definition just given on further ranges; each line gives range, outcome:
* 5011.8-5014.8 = 21.5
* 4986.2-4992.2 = 28.3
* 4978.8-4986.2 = 24.3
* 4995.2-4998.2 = 27.6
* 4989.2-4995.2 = 29.4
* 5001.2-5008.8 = 28.2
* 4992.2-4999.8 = 27.2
